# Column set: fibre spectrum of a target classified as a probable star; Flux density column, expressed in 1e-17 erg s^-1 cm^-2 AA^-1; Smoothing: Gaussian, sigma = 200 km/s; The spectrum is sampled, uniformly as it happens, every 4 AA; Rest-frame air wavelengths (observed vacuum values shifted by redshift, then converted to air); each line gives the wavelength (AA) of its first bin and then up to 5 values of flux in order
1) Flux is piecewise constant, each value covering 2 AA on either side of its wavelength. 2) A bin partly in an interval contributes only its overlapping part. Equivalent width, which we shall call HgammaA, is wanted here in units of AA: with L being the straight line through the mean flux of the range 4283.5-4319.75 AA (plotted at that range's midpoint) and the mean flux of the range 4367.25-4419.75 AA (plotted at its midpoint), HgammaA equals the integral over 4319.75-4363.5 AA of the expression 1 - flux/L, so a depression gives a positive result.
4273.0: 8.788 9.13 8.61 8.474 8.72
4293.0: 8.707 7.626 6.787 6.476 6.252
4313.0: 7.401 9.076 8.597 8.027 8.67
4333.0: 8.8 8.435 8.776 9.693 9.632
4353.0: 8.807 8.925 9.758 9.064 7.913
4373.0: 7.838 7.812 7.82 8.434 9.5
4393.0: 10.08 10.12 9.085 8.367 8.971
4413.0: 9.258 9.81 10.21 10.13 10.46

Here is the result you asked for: -3.7 AA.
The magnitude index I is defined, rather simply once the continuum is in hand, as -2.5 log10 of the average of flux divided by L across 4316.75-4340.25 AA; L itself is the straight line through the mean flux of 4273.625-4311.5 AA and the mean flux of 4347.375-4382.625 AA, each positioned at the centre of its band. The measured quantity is -0.04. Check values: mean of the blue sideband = 7.89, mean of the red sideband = 8.62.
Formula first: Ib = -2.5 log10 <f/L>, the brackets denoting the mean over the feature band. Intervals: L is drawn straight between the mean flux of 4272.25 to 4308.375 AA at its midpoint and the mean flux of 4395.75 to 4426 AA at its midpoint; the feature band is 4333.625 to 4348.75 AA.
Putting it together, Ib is -0.05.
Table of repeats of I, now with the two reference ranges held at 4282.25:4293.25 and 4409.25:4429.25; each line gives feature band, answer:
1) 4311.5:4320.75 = 0.067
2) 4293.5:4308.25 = 0.228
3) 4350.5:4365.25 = 0.013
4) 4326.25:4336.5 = 0.048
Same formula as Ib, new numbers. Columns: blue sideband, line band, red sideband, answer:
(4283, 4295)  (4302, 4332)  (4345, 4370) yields 0.137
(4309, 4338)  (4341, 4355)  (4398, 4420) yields -0.092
